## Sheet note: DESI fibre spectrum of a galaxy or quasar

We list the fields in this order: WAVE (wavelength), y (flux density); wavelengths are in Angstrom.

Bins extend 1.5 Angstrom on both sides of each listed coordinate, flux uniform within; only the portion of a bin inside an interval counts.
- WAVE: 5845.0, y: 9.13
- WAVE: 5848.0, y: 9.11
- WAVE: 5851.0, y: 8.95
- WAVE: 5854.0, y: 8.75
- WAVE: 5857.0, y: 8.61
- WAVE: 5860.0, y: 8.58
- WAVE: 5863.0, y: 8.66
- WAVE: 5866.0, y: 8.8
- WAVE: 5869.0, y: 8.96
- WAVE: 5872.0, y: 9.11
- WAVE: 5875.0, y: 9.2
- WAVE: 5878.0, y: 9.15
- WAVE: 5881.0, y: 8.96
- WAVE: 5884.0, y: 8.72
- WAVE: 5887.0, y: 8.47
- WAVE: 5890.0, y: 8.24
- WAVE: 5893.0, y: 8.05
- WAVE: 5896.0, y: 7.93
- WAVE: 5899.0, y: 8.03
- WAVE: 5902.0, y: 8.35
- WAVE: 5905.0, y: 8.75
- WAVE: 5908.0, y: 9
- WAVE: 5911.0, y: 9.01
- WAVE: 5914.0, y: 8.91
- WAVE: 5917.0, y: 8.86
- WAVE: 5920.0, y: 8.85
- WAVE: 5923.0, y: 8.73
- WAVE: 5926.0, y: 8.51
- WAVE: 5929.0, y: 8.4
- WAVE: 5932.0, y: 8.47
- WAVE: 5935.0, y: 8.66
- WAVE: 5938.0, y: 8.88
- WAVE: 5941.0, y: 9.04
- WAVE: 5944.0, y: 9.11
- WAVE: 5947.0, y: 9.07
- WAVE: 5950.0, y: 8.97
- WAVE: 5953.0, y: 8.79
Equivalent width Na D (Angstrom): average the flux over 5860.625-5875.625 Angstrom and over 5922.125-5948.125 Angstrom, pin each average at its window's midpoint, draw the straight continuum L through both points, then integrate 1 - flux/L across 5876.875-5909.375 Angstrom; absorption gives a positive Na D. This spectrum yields 1.3 Angstrom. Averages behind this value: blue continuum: 8.91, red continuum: 8.76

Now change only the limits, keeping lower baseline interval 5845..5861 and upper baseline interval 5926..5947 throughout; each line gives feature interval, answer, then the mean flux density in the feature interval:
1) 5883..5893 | 0.5 Angstrom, 8.4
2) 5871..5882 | -0.4 Angstrom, 9.11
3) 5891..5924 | 0.8 Angstrom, 8.58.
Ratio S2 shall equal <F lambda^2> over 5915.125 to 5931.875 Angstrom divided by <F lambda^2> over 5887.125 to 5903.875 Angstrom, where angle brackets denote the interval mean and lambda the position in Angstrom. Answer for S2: 1.07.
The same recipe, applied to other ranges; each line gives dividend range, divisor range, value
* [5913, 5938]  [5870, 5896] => 1.01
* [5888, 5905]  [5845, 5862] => 0.94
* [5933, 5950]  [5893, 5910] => 1.08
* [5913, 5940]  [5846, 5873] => 1.01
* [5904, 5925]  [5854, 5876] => 1.02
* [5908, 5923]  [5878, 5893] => 1.05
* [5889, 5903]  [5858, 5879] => 0.92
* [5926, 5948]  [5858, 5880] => 1.01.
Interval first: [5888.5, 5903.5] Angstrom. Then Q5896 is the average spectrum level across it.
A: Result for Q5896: 8.12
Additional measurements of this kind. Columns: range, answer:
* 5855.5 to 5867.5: 8.66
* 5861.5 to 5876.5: 8.95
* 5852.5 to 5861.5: 8.65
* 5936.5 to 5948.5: 9.03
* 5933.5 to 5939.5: 8.77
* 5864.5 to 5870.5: 8.88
